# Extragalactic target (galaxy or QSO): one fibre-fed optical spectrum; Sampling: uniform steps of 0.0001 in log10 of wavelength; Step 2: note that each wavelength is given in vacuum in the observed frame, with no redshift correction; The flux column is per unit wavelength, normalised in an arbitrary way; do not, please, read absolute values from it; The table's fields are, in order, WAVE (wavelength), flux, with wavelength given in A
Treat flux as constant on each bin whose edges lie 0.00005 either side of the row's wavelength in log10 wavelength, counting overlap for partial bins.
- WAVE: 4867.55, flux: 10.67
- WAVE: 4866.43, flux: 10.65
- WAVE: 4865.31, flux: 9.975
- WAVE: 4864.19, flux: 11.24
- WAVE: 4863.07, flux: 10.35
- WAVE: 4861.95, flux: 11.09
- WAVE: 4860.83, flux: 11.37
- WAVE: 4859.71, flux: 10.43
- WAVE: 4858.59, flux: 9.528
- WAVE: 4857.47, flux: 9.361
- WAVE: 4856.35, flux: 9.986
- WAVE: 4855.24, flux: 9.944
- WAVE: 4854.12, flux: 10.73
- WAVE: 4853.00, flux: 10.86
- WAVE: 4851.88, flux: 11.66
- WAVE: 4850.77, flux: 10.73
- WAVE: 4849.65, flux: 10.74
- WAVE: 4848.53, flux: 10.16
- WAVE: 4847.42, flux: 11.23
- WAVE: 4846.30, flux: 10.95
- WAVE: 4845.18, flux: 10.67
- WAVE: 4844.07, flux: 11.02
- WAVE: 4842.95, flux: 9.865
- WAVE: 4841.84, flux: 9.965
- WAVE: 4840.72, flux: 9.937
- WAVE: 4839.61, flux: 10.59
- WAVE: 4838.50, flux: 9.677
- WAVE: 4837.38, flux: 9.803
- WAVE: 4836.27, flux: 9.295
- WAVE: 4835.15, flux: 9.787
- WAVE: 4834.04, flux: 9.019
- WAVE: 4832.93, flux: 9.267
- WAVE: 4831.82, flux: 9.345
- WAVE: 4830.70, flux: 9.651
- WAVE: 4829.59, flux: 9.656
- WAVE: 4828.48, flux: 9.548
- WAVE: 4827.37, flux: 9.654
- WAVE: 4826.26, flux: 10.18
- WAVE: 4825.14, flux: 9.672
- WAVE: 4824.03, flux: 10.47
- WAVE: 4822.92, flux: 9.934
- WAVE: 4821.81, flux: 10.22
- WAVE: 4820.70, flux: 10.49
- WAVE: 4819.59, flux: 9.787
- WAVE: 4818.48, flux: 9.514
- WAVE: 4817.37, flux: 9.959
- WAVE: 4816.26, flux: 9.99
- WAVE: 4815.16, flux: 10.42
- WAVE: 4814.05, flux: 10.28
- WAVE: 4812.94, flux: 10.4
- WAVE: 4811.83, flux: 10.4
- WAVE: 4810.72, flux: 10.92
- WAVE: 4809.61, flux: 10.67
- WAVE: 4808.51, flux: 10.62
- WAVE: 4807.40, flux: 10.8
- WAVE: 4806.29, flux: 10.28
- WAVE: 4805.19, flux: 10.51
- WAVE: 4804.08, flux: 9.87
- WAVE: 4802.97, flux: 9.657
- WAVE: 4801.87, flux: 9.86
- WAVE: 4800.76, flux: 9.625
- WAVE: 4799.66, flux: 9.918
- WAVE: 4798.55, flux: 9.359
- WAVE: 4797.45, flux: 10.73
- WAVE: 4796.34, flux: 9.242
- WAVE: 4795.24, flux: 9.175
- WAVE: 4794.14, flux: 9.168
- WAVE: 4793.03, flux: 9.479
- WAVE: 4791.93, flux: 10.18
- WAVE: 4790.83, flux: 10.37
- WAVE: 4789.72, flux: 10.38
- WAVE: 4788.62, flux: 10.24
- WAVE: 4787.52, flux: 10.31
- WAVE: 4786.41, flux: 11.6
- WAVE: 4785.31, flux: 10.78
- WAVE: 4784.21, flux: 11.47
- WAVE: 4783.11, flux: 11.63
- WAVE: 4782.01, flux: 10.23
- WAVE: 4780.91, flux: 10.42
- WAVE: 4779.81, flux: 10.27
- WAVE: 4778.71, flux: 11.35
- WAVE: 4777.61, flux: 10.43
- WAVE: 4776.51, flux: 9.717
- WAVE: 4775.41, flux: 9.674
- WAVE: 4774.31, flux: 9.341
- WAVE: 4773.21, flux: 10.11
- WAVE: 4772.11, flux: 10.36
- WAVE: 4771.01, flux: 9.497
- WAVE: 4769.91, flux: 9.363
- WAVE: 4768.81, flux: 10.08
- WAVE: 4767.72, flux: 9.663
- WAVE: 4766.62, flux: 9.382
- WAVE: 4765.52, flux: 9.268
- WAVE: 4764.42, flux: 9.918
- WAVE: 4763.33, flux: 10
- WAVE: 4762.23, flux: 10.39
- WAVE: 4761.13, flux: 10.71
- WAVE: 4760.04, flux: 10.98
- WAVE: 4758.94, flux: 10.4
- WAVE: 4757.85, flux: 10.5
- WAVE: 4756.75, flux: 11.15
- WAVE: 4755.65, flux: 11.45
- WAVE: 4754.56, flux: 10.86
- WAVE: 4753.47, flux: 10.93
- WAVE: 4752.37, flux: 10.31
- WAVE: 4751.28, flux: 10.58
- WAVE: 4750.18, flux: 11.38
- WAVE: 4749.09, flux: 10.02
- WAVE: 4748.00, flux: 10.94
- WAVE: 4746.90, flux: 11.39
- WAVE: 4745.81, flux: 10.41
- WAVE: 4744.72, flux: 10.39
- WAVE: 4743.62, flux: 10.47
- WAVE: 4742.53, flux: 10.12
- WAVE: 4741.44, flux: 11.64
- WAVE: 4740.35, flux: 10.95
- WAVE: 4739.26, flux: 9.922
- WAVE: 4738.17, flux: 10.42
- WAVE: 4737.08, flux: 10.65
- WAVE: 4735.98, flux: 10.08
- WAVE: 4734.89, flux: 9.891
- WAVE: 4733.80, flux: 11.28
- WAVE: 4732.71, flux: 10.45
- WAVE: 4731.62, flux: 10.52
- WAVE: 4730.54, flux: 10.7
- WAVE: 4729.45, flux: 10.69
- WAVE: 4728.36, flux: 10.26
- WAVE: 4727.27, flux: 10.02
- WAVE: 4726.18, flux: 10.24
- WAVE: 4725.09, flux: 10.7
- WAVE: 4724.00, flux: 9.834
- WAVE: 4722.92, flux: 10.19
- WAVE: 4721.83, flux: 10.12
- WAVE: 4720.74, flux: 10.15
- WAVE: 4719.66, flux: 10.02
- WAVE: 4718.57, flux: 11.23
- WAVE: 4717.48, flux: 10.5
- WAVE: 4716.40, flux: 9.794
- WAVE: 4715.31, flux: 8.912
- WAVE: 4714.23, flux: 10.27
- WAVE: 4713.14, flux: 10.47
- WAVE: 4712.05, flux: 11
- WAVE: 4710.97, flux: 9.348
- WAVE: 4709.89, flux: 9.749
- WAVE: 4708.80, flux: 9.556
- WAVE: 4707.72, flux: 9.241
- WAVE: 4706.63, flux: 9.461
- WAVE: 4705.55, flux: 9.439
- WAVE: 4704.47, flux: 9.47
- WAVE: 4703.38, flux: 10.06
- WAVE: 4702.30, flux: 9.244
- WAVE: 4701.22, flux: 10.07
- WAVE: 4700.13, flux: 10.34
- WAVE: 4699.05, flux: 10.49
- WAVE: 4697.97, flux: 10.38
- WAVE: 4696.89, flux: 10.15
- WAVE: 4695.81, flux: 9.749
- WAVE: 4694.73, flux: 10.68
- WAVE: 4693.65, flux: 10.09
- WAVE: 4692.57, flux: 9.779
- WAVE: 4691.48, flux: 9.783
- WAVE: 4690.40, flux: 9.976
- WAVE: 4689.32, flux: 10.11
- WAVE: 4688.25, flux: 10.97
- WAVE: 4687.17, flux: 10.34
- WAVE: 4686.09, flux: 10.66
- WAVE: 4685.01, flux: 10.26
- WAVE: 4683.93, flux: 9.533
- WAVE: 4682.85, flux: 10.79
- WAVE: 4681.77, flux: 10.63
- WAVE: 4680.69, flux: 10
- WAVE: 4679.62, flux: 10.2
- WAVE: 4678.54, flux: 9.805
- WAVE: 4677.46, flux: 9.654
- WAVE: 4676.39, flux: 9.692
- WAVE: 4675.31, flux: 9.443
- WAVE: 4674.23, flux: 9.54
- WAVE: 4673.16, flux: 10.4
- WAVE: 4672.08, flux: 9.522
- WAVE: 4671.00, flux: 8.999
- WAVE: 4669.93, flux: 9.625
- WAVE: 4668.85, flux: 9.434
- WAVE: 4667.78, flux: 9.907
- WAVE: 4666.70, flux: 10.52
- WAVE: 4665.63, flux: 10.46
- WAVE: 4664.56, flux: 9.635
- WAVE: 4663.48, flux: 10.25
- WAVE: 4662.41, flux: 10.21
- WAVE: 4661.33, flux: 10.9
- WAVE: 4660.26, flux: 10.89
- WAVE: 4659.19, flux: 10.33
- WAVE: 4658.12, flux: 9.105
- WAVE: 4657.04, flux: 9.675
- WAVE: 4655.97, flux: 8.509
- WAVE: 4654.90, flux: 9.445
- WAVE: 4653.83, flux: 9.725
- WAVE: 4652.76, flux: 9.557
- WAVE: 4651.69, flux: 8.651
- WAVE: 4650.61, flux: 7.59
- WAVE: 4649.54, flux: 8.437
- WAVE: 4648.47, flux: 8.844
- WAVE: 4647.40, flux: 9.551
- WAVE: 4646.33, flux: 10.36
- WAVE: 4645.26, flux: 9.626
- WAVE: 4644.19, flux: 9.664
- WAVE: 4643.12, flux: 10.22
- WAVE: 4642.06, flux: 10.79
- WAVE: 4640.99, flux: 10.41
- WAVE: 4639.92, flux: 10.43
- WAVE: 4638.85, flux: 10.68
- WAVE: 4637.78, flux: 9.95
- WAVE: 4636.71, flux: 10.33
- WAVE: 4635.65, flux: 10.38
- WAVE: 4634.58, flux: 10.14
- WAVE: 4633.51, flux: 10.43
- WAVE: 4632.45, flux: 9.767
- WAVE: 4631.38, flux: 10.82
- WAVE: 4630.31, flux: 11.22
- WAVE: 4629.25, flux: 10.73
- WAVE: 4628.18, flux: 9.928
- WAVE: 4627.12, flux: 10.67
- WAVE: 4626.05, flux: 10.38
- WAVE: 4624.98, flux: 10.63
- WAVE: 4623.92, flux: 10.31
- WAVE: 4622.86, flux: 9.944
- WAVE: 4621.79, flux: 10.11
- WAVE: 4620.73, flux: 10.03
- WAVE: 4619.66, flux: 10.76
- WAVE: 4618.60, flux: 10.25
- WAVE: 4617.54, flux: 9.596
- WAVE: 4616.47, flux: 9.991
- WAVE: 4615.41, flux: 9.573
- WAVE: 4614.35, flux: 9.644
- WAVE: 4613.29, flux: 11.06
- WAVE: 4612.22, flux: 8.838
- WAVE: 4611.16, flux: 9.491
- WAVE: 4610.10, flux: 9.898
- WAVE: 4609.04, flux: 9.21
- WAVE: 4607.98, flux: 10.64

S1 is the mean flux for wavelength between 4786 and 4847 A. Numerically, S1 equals 10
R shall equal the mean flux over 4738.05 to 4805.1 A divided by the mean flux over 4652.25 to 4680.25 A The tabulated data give 1.05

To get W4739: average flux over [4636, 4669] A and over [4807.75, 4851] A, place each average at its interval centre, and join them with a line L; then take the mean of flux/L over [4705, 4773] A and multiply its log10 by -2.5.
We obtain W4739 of -0.04 mag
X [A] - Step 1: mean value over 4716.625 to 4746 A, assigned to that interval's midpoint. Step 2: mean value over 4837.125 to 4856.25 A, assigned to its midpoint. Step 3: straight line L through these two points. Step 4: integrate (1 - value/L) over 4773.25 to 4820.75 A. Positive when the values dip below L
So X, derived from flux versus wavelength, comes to 1.2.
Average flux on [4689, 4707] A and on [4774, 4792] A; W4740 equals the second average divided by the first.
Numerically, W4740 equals 1.1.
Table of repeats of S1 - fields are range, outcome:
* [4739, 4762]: 10.7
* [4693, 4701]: 10.3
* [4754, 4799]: 10.2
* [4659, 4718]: 10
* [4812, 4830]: 10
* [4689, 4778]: 10.2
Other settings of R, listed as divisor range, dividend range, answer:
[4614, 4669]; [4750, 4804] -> 1.02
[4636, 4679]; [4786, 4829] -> 1.03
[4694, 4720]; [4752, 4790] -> 1.04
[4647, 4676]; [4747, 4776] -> 1.07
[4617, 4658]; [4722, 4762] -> 1.06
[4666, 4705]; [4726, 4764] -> 1.06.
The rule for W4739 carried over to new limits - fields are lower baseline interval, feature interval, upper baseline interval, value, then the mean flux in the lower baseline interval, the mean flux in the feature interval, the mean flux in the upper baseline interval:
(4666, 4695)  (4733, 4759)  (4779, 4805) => -0.06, 10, 10.7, 10.2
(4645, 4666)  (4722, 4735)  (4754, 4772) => -0.04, 9.58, 10.4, 10.2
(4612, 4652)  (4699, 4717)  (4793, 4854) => 0.03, 10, 9.8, 10.1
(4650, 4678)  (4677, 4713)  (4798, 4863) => -0.03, 9.68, 10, 10.2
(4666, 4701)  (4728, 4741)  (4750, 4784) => -0.03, 10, 10.5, 10.3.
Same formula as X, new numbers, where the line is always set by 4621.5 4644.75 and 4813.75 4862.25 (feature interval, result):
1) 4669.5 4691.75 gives 0.7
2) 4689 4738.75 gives 0.7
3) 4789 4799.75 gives 0.4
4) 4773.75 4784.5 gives -0.2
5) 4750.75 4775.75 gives 0.0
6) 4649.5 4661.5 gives 1.1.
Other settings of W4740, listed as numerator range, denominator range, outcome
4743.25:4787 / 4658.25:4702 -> 1.03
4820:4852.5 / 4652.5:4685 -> 1.02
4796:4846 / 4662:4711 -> 1.01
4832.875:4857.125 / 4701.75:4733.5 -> 1.02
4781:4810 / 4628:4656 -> 1.04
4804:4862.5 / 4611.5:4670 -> 1.02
